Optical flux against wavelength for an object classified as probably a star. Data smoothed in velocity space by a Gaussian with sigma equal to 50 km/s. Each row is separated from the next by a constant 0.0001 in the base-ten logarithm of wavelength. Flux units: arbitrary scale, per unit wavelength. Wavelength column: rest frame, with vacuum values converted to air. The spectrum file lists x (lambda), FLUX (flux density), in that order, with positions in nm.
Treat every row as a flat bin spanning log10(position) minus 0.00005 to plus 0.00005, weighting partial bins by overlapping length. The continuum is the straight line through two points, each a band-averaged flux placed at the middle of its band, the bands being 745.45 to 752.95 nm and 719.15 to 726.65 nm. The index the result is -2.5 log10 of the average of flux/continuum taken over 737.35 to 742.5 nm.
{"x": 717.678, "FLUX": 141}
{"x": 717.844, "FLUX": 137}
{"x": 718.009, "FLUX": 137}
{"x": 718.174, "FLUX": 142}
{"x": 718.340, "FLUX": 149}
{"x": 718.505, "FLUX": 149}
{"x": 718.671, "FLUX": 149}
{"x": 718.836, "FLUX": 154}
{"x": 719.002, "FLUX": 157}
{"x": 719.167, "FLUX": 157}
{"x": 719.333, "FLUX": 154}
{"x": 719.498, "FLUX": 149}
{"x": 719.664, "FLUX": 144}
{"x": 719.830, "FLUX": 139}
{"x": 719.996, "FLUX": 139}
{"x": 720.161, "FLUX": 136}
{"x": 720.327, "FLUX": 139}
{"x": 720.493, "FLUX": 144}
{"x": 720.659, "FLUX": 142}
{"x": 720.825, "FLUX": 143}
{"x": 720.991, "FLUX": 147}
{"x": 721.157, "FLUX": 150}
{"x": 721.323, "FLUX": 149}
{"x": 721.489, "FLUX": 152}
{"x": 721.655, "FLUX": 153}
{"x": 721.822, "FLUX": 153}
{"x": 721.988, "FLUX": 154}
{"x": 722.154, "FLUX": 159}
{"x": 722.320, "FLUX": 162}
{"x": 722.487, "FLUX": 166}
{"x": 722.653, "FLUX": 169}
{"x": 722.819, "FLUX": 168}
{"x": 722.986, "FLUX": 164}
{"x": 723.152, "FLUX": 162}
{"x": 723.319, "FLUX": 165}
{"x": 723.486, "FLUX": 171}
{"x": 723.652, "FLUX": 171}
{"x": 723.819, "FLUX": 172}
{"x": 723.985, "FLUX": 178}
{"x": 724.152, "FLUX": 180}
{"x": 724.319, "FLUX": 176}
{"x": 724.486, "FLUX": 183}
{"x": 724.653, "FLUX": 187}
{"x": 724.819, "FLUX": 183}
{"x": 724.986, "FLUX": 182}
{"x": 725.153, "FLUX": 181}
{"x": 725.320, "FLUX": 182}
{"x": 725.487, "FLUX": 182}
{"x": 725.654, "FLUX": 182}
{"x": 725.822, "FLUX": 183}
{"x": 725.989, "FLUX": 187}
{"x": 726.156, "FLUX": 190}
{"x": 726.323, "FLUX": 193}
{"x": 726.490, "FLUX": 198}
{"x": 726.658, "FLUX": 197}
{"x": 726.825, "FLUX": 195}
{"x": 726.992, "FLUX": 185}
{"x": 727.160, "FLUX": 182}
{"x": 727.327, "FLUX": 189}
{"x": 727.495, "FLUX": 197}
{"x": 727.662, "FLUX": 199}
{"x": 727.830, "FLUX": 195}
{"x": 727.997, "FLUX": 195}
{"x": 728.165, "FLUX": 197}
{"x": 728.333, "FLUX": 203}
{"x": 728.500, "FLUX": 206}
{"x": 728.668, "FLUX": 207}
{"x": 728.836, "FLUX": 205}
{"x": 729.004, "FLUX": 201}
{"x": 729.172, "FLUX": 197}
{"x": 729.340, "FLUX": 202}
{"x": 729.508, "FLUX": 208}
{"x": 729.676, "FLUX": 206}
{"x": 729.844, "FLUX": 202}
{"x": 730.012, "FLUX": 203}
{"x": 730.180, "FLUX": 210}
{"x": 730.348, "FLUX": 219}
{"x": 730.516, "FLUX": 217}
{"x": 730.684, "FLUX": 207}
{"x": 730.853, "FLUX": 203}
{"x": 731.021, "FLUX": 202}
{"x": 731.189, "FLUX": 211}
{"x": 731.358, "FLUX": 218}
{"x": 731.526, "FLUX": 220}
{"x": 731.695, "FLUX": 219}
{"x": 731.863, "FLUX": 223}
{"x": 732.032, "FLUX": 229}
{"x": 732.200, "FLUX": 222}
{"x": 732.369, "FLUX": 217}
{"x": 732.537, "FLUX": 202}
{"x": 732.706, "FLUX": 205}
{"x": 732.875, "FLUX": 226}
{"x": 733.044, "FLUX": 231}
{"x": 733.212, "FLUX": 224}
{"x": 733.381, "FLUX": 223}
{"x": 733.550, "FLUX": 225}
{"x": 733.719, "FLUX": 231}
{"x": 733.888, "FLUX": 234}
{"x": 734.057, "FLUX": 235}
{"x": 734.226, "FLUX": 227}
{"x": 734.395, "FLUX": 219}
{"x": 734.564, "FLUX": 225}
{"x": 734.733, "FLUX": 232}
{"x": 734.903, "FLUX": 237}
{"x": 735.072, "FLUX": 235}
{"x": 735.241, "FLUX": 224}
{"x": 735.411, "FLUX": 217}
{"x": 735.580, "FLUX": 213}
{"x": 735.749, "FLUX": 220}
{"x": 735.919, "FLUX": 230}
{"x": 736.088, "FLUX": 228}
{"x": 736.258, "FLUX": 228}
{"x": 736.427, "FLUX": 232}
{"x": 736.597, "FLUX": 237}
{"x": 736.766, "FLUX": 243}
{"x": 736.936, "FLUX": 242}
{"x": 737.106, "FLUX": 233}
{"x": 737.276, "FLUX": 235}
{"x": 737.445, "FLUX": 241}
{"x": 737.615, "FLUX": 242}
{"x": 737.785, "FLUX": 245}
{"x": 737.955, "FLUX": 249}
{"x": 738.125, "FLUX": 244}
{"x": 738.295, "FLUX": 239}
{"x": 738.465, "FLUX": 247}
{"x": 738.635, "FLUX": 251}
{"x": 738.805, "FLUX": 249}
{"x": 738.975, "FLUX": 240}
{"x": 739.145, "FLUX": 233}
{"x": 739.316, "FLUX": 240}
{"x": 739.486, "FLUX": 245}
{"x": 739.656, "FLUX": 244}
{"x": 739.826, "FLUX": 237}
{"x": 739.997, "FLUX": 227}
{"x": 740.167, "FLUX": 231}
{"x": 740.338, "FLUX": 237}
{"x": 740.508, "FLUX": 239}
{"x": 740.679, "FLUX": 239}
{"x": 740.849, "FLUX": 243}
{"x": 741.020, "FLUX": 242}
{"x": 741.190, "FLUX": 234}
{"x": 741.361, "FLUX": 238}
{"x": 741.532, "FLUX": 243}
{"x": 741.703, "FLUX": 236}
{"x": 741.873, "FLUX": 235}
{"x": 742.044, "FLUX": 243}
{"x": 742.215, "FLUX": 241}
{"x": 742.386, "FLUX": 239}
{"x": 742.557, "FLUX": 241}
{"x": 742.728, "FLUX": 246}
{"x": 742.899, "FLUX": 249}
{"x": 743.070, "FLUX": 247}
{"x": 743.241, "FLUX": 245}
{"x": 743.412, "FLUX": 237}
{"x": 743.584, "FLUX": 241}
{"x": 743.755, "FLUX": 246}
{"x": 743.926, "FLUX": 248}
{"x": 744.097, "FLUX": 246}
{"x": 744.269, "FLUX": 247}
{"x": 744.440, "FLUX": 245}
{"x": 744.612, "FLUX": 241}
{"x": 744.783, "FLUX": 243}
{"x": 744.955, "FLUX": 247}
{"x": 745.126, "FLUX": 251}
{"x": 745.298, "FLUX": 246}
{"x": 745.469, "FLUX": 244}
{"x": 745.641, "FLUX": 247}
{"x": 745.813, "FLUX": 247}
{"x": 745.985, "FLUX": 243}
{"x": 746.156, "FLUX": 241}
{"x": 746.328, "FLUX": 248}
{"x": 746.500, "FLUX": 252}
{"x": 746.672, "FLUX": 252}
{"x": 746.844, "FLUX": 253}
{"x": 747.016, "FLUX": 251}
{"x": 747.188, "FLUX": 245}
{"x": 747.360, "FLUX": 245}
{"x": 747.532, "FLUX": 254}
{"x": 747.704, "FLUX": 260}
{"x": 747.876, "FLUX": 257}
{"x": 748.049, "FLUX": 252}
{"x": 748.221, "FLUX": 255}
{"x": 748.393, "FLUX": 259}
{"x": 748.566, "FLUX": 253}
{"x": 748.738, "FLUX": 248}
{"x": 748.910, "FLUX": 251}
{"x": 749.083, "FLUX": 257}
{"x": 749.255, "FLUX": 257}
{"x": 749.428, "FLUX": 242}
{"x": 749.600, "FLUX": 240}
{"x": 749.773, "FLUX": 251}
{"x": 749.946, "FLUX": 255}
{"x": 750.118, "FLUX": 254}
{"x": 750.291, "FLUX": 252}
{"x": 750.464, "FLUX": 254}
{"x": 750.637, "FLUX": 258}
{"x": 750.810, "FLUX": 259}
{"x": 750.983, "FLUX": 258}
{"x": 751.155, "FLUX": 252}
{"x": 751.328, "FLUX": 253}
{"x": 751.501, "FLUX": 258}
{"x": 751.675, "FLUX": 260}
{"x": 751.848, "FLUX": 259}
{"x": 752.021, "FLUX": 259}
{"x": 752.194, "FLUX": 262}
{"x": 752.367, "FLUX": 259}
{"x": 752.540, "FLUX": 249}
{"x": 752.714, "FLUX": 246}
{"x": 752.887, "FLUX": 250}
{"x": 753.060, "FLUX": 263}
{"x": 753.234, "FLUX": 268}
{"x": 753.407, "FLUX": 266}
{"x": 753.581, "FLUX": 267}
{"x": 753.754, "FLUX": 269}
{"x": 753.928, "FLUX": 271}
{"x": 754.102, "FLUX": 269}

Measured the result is -0.09 mag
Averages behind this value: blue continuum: 165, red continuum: 252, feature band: 240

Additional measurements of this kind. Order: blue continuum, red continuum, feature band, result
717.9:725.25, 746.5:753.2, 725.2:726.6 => -0.09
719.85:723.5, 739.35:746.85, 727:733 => -0.10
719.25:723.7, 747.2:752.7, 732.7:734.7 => -0.15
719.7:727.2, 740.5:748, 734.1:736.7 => -0.07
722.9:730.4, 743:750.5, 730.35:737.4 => -0.06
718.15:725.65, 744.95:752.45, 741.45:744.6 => -0.05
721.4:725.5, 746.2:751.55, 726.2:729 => -0.07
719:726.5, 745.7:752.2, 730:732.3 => -0.12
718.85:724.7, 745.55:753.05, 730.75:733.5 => -0.13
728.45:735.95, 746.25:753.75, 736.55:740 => -0.05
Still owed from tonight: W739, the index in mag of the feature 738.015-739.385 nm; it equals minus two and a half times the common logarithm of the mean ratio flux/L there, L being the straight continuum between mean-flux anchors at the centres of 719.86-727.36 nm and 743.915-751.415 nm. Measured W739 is -0.107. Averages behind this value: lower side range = 169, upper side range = 250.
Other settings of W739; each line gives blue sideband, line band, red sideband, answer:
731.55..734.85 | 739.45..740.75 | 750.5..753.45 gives -0.004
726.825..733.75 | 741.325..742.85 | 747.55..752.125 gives -0.020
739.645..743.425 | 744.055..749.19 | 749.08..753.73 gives -0.006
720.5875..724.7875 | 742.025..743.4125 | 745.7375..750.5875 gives -0.051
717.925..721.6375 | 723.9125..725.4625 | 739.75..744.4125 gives -0.088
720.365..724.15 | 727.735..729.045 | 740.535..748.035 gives -0.102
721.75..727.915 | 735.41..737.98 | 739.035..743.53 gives -0.052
